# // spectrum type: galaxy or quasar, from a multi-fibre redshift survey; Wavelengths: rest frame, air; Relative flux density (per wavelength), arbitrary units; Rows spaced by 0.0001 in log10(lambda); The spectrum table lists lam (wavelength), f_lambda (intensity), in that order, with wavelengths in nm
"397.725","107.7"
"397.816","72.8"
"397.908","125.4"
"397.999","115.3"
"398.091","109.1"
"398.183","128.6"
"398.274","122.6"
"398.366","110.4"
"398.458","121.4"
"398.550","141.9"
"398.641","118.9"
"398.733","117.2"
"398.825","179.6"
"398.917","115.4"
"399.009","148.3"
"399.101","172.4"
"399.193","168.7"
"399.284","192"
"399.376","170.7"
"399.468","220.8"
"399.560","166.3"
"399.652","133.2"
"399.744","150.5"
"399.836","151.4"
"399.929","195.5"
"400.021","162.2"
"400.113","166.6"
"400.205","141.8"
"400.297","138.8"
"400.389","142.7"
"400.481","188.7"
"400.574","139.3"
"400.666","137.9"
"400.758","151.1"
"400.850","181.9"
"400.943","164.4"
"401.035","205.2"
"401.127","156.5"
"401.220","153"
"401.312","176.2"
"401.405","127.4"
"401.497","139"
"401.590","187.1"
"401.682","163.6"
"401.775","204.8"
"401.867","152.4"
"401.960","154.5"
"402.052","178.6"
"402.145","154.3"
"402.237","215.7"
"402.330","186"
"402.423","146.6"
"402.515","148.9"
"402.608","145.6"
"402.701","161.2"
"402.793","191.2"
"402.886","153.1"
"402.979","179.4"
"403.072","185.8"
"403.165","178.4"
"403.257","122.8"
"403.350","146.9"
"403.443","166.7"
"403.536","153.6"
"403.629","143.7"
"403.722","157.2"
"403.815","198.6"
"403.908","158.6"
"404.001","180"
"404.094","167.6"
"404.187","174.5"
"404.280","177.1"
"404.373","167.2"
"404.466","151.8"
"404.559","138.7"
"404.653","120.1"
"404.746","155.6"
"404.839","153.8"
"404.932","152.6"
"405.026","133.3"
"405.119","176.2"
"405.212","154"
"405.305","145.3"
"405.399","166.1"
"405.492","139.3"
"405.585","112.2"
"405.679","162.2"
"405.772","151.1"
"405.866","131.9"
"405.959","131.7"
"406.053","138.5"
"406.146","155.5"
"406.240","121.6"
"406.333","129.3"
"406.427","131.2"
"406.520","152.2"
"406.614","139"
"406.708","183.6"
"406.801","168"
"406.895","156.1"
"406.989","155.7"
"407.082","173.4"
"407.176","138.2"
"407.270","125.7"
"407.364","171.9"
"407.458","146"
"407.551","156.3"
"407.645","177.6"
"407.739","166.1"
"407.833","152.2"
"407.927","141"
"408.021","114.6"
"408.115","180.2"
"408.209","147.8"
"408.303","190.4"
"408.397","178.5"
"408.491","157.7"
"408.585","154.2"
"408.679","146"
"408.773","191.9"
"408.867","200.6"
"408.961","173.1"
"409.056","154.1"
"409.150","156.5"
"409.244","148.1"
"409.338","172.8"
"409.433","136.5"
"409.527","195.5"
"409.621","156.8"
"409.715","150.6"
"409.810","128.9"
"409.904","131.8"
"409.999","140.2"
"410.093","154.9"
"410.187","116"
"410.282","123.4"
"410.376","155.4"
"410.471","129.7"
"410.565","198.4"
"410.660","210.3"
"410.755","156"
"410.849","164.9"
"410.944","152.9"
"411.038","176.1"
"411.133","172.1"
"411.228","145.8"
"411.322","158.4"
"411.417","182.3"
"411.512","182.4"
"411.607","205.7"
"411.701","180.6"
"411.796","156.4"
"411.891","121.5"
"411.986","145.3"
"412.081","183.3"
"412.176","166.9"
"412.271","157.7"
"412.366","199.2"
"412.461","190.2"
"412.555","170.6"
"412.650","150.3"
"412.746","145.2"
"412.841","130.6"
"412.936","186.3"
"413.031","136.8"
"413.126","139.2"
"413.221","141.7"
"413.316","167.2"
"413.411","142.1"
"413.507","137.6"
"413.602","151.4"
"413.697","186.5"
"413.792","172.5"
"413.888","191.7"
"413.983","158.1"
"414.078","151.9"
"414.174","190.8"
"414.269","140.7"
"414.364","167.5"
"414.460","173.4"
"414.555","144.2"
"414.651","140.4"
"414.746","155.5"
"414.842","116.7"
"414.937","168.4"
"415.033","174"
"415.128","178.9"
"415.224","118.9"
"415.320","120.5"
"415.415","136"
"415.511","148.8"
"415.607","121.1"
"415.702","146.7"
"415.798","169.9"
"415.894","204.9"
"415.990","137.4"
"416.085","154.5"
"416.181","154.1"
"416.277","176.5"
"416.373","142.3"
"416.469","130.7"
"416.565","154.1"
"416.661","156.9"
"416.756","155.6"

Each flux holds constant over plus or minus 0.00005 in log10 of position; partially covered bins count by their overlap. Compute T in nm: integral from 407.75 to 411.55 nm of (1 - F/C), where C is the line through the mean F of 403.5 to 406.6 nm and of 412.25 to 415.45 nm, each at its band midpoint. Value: -0.13 nm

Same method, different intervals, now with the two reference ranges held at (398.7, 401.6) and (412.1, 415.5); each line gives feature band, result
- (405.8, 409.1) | 0.07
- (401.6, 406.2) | 0.02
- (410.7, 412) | -0.06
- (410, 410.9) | 0.01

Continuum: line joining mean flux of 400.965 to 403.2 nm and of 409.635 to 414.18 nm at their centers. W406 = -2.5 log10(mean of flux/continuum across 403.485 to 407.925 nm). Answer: 0.084 mag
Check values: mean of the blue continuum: 168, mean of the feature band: 153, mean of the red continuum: 160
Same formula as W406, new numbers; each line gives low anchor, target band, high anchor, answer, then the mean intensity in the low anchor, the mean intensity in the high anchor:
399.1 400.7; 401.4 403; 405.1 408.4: -0.05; 163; 151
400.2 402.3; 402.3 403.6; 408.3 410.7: 0.01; 164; 159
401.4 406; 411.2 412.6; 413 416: -0.10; 159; 154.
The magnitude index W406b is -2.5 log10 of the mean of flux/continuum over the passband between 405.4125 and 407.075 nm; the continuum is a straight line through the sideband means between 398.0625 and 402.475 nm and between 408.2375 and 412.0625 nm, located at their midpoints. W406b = 0.10 mag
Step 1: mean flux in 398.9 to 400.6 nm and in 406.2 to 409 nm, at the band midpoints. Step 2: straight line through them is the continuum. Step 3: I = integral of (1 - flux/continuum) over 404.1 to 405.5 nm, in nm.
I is 0.04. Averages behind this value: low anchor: 162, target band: 155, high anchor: 157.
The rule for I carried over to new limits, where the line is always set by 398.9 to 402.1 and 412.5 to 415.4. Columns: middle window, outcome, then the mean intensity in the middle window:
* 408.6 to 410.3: 0.03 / 155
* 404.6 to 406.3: 0.17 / 144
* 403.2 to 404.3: -0.01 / 162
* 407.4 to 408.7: 0.00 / 158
